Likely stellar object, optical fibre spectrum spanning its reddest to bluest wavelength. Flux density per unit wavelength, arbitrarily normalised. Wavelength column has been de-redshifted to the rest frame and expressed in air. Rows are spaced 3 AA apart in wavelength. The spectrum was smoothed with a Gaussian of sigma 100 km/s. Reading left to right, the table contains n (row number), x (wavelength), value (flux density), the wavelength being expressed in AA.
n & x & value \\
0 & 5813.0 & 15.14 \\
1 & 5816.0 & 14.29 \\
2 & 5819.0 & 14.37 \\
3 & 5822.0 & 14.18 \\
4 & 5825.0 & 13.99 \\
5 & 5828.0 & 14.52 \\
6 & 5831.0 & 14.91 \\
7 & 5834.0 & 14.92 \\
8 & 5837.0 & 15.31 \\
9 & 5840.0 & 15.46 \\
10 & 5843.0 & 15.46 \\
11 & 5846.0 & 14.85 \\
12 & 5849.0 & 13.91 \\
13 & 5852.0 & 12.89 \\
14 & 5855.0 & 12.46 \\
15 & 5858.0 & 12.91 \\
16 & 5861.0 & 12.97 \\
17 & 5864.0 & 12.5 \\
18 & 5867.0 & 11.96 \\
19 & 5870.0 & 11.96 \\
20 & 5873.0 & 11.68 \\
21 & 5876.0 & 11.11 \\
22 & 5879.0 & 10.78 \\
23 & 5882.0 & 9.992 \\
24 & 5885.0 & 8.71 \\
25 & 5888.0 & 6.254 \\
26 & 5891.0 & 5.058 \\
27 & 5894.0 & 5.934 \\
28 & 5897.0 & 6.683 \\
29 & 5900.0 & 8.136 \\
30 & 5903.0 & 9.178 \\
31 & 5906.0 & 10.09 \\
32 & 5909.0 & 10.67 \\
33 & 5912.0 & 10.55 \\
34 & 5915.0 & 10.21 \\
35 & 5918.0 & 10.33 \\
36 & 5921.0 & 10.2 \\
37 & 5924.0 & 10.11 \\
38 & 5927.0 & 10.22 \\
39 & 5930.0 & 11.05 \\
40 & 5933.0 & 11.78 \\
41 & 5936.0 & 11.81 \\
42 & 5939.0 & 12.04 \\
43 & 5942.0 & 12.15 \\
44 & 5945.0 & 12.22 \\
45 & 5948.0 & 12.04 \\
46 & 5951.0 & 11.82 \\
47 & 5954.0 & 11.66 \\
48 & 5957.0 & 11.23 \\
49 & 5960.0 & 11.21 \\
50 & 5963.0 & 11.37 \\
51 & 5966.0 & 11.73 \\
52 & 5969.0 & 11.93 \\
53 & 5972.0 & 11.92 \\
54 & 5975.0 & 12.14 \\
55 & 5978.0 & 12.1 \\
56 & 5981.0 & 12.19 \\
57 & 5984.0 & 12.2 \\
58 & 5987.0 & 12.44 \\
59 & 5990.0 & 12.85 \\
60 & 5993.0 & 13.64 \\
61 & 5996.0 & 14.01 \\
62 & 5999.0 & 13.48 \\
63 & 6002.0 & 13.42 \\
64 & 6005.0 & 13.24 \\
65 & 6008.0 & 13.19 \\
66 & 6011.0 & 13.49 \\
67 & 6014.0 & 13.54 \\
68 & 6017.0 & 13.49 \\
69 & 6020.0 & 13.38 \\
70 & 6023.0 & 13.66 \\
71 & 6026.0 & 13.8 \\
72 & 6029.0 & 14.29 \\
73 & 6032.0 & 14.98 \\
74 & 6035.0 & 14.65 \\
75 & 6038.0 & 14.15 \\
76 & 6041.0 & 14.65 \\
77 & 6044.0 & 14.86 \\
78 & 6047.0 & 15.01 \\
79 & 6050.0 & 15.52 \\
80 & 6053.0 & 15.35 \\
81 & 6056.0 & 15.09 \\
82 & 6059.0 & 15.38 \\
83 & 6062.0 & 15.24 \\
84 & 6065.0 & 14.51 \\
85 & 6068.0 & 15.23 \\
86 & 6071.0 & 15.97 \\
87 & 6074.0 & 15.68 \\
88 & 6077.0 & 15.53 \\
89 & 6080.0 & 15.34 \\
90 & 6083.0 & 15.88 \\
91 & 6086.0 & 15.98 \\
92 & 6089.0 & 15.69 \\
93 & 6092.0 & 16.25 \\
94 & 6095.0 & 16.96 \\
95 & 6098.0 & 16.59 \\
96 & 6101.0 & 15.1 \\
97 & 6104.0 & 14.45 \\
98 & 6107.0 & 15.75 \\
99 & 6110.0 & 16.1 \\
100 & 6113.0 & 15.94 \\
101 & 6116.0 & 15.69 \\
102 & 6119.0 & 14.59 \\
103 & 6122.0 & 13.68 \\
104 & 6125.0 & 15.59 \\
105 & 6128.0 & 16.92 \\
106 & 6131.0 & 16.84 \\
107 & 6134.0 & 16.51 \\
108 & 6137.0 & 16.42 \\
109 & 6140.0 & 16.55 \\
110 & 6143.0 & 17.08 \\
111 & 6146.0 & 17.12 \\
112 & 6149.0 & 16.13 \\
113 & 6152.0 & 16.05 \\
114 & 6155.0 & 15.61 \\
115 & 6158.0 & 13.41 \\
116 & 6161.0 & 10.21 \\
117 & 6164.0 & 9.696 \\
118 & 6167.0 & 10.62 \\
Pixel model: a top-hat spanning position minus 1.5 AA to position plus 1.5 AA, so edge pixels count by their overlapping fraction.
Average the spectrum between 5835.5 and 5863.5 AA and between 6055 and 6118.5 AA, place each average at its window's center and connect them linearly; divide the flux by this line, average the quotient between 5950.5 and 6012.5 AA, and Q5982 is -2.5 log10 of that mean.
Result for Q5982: 0.195 mag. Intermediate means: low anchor 14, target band 12.5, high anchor 15.6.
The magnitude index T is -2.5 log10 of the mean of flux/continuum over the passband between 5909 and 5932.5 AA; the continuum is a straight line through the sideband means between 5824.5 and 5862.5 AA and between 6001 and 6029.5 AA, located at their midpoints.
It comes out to 0.31 mag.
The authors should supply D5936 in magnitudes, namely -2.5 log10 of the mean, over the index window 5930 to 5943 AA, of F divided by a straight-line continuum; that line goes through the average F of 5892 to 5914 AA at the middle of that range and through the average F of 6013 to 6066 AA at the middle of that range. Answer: -0.17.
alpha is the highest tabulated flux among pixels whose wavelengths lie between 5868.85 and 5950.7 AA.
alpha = 12.22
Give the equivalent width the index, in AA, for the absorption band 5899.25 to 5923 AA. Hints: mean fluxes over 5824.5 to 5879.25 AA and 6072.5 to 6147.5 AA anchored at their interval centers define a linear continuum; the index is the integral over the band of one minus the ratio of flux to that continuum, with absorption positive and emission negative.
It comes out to 6.8 AA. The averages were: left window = 13.4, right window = 15.9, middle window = 9.98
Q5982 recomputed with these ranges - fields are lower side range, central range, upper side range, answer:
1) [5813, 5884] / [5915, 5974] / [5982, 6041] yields 0.18 mag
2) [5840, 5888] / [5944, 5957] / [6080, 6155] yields 0.14 mag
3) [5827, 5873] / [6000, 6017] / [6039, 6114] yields 0.12 mag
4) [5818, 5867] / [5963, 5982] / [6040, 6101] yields 0.24 mag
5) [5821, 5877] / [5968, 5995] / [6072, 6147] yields 0.19 mag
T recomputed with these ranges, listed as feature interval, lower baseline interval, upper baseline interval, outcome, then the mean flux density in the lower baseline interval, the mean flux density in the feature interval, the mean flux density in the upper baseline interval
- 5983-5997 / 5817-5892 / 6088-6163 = 0.09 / 12.6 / 13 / 15.6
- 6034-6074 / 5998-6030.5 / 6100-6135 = -0.05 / 13.5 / 15.1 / 15.6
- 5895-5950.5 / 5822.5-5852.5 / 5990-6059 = 0.34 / 14.7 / 10.5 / 14.1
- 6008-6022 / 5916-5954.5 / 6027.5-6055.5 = 0.04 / 11.3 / 13.5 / 14.8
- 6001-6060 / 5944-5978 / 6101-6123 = -0.07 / 11.8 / 14.3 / 15.2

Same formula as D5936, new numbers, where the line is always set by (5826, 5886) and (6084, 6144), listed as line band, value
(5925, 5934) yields 0.26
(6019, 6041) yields 0.06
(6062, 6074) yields 0.01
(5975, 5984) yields 0.18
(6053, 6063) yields 0.00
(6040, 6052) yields 0.01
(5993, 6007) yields 0.08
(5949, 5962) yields 0.22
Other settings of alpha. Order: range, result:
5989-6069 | 15.52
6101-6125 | 16.1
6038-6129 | 16.96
